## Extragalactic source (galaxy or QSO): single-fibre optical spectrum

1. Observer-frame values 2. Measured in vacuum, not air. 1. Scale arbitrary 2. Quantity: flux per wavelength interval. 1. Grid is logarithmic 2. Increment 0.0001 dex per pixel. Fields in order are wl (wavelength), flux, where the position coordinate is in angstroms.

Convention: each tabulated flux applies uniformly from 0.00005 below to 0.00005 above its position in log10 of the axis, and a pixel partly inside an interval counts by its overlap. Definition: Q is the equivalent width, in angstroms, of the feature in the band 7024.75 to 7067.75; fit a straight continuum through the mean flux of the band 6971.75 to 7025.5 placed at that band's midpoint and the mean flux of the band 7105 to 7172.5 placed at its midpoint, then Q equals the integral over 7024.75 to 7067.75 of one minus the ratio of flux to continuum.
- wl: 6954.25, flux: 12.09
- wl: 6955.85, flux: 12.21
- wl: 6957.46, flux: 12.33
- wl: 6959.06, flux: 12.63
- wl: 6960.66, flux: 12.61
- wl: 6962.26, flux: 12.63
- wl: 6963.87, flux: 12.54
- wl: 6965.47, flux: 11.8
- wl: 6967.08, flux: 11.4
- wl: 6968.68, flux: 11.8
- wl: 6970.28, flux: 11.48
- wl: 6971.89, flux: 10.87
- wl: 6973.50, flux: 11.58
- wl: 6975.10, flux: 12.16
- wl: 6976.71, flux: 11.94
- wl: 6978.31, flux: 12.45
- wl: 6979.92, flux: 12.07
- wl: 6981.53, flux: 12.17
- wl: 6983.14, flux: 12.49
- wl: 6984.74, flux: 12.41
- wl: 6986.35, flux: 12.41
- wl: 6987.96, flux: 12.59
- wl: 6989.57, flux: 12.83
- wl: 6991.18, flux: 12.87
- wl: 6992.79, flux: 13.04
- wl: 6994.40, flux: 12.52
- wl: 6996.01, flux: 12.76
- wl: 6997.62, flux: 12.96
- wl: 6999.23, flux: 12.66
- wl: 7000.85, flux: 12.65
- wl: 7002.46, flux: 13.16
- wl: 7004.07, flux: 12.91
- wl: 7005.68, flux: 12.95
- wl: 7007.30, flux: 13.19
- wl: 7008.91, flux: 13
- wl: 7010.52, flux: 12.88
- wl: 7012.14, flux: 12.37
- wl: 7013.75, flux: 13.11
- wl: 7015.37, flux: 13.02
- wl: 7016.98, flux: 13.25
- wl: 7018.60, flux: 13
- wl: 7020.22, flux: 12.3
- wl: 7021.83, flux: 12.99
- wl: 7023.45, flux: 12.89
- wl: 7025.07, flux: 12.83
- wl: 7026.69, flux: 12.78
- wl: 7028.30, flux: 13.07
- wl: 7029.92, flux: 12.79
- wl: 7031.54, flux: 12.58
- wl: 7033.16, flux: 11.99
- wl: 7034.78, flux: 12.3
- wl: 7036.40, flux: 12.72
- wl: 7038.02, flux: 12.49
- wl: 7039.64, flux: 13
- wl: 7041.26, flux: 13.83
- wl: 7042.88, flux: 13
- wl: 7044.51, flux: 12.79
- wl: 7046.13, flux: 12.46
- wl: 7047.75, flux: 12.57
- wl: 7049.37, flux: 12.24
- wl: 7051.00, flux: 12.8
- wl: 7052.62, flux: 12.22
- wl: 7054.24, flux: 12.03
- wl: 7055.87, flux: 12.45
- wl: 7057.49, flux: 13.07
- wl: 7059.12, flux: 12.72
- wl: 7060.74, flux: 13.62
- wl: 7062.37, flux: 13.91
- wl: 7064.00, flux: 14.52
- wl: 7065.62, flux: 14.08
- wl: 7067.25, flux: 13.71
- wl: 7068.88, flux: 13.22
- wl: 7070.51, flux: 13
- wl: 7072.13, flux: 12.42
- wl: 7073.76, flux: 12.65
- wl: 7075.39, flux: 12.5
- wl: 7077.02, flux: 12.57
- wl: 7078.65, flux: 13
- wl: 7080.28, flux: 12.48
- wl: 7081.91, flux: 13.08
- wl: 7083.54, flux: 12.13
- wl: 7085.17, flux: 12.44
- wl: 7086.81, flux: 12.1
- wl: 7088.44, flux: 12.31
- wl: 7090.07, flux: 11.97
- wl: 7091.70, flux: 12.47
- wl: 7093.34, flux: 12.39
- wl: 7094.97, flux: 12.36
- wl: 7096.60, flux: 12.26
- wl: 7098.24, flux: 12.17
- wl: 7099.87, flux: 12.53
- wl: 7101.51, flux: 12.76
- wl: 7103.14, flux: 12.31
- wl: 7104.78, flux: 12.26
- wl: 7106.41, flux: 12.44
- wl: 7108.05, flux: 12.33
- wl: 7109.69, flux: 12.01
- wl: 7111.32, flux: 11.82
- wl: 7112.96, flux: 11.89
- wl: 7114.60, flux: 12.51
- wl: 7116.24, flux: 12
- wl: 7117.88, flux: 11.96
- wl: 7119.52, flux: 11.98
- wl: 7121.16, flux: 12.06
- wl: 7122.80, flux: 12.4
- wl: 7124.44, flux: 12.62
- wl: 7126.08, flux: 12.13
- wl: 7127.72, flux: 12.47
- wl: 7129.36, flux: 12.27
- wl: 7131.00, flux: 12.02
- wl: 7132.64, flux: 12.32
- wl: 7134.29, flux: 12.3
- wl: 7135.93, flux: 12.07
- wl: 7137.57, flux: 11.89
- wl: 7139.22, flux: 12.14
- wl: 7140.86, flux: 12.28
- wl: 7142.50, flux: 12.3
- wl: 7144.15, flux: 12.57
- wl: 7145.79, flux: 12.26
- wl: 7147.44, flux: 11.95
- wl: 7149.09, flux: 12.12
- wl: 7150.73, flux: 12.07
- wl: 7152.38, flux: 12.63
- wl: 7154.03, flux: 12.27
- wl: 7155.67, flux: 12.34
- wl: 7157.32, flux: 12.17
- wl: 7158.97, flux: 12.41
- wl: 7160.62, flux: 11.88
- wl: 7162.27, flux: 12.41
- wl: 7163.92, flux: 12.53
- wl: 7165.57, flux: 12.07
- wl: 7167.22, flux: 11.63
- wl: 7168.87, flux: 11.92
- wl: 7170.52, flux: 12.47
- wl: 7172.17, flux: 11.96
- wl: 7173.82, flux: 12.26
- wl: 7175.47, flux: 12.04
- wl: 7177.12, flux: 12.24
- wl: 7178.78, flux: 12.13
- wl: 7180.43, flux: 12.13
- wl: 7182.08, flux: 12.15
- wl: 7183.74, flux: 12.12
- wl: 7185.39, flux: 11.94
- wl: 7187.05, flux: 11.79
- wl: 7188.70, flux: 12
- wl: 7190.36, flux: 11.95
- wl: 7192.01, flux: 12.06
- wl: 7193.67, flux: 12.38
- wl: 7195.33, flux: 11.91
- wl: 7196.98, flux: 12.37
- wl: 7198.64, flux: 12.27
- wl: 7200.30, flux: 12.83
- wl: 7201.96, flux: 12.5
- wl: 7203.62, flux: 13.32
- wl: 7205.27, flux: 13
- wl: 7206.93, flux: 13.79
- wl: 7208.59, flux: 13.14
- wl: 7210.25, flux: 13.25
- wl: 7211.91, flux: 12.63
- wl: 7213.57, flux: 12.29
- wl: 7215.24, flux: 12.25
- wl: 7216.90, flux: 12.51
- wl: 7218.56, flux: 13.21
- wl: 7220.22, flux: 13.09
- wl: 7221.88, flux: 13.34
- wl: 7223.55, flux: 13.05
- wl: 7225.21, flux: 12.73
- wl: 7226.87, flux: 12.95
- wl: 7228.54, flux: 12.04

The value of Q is -1.42 angstroms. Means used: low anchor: 12.6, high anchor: 12.2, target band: 12.9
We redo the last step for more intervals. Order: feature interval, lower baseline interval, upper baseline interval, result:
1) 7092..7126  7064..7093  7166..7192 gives 0.8 angstroms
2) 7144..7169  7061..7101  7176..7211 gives 0.7 angstroms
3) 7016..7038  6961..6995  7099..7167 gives -0.9 angstroms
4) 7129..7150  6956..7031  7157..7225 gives 0.5 angstroms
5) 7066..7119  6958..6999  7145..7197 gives -1.1 angstroms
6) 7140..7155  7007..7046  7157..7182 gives 0.0 angstroms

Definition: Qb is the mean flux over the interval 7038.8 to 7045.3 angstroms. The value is 13.1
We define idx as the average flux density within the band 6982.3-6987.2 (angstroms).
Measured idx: 12.4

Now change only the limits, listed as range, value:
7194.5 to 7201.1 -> 12.3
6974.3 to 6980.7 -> 12.2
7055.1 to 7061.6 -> 13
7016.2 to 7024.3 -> 12.9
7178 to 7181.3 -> 12.2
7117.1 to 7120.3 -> 12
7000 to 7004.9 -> 12.9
